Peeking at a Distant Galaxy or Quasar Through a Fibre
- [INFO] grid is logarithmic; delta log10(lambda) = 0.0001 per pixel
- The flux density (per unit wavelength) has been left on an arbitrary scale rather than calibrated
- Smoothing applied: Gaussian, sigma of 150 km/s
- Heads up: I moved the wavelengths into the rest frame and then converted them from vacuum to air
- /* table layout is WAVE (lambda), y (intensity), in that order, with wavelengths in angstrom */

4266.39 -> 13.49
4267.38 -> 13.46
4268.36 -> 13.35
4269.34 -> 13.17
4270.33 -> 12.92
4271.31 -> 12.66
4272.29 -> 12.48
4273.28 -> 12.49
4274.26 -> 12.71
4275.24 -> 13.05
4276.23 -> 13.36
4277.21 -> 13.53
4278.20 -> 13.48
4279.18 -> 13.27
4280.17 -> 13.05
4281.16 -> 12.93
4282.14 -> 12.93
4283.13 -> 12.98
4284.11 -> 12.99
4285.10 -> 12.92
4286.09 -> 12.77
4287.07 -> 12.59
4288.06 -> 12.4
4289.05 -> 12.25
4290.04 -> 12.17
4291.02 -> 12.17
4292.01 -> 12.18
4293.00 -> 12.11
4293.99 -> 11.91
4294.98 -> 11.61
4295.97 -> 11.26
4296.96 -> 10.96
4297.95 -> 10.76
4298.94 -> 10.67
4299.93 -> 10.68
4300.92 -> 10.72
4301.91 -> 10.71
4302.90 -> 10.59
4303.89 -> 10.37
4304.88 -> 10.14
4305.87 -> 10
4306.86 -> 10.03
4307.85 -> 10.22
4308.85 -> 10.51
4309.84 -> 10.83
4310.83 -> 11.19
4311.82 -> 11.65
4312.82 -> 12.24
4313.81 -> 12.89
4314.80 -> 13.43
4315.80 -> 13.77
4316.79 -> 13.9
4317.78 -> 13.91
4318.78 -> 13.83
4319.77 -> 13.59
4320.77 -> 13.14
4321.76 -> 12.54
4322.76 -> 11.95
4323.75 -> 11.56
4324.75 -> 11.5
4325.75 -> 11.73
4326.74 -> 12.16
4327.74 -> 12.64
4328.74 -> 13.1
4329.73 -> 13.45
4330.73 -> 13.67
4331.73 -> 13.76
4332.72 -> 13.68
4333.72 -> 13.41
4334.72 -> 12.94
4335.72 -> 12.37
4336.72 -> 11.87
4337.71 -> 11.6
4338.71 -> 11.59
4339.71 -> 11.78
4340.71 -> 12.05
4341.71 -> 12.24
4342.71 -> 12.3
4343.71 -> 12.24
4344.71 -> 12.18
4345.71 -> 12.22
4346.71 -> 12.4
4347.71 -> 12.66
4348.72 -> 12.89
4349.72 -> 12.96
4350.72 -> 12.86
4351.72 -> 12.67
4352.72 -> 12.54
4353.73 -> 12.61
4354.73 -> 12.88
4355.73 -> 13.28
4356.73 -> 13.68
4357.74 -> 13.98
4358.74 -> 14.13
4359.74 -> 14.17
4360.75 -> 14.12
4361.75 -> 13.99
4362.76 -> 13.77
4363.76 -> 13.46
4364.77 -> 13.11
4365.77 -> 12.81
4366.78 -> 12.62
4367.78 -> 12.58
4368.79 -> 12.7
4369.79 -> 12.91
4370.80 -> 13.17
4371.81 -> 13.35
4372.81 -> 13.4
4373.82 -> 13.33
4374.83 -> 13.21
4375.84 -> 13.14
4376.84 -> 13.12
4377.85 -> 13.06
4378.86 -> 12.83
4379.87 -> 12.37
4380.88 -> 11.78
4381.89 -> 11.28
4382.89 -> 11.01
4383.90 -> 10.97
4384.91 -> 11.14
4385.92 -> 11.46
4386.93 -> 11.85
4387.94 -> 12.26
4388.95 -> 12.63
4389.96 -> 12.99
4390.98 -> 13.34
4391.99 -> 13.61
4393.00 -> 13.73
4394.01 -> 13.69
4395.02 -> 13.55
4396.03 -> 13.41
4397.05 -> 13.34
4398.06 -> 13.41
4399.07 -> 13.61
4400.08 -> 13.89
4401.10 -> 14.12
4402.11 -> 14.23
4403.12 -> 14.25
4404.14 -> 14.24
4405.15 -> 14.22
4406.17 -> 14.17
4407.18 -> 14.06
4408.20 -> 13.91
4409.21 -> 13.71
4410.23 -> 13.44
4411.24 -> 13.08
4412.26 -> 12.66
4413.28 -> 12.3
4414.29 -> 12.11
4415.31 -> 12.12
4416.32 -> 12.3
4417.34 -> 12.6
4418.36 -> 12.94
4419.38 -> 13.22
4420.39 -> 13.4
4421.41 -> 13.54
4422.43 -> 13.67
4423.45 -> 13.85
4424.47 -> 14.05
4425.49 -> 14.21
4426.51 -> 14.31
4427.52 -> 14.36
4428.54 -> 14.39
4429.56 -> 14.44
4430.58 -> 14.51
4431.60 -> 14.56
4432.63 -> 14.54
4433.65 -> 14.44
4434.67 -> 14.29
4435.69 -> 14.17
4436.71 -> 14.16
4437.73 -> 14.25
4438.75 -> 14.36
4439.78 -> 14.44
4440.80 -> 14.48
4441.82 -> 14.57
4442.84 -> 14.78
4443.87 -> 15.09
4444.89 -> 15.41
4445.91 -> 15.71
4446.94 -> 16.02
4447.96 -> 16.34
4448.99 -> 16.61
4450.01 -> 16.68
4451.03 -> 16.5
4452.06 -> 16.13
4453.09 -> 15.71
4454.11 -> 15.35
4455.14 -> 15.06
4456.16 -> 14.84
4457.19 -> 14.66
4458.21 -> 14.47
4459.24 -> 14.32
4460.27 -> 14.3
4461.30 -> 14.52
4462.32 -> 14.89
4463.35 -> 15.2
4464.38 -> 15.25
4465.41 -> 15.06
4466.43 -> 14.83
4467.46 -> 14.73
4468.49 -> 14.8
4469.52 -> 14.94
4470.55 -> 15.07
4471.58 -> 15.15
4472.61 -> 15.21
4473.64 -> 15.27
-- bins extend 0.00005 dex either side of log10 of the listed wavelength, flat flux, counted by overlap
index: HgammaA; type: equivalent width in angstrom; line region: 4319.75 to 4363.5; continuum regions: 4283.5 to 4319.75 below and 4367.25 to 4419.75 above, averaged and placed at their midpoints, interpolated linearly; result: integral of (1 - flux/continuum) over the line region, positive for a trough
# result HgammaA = -1.7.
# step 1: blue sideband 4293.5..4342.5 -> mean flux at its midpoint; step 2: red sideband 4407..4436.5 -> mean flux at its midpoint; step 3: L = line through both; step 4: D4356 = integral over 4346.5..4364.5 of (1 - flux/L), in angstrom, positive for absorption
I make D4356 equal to -1.02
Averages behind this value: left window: 12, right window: 13.6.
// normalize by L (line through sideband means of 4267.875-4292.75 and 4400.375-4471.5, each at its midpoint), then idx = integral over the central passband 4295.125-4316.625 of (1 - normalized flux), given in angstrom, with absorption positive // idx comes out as 3.1 angstrom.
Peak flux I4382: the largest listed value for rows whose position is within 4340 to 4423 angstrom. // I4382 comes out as 14.25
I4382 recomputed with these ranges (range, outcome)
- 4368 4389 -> 13.4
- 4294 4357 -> 13.91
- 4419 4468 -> 16.68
